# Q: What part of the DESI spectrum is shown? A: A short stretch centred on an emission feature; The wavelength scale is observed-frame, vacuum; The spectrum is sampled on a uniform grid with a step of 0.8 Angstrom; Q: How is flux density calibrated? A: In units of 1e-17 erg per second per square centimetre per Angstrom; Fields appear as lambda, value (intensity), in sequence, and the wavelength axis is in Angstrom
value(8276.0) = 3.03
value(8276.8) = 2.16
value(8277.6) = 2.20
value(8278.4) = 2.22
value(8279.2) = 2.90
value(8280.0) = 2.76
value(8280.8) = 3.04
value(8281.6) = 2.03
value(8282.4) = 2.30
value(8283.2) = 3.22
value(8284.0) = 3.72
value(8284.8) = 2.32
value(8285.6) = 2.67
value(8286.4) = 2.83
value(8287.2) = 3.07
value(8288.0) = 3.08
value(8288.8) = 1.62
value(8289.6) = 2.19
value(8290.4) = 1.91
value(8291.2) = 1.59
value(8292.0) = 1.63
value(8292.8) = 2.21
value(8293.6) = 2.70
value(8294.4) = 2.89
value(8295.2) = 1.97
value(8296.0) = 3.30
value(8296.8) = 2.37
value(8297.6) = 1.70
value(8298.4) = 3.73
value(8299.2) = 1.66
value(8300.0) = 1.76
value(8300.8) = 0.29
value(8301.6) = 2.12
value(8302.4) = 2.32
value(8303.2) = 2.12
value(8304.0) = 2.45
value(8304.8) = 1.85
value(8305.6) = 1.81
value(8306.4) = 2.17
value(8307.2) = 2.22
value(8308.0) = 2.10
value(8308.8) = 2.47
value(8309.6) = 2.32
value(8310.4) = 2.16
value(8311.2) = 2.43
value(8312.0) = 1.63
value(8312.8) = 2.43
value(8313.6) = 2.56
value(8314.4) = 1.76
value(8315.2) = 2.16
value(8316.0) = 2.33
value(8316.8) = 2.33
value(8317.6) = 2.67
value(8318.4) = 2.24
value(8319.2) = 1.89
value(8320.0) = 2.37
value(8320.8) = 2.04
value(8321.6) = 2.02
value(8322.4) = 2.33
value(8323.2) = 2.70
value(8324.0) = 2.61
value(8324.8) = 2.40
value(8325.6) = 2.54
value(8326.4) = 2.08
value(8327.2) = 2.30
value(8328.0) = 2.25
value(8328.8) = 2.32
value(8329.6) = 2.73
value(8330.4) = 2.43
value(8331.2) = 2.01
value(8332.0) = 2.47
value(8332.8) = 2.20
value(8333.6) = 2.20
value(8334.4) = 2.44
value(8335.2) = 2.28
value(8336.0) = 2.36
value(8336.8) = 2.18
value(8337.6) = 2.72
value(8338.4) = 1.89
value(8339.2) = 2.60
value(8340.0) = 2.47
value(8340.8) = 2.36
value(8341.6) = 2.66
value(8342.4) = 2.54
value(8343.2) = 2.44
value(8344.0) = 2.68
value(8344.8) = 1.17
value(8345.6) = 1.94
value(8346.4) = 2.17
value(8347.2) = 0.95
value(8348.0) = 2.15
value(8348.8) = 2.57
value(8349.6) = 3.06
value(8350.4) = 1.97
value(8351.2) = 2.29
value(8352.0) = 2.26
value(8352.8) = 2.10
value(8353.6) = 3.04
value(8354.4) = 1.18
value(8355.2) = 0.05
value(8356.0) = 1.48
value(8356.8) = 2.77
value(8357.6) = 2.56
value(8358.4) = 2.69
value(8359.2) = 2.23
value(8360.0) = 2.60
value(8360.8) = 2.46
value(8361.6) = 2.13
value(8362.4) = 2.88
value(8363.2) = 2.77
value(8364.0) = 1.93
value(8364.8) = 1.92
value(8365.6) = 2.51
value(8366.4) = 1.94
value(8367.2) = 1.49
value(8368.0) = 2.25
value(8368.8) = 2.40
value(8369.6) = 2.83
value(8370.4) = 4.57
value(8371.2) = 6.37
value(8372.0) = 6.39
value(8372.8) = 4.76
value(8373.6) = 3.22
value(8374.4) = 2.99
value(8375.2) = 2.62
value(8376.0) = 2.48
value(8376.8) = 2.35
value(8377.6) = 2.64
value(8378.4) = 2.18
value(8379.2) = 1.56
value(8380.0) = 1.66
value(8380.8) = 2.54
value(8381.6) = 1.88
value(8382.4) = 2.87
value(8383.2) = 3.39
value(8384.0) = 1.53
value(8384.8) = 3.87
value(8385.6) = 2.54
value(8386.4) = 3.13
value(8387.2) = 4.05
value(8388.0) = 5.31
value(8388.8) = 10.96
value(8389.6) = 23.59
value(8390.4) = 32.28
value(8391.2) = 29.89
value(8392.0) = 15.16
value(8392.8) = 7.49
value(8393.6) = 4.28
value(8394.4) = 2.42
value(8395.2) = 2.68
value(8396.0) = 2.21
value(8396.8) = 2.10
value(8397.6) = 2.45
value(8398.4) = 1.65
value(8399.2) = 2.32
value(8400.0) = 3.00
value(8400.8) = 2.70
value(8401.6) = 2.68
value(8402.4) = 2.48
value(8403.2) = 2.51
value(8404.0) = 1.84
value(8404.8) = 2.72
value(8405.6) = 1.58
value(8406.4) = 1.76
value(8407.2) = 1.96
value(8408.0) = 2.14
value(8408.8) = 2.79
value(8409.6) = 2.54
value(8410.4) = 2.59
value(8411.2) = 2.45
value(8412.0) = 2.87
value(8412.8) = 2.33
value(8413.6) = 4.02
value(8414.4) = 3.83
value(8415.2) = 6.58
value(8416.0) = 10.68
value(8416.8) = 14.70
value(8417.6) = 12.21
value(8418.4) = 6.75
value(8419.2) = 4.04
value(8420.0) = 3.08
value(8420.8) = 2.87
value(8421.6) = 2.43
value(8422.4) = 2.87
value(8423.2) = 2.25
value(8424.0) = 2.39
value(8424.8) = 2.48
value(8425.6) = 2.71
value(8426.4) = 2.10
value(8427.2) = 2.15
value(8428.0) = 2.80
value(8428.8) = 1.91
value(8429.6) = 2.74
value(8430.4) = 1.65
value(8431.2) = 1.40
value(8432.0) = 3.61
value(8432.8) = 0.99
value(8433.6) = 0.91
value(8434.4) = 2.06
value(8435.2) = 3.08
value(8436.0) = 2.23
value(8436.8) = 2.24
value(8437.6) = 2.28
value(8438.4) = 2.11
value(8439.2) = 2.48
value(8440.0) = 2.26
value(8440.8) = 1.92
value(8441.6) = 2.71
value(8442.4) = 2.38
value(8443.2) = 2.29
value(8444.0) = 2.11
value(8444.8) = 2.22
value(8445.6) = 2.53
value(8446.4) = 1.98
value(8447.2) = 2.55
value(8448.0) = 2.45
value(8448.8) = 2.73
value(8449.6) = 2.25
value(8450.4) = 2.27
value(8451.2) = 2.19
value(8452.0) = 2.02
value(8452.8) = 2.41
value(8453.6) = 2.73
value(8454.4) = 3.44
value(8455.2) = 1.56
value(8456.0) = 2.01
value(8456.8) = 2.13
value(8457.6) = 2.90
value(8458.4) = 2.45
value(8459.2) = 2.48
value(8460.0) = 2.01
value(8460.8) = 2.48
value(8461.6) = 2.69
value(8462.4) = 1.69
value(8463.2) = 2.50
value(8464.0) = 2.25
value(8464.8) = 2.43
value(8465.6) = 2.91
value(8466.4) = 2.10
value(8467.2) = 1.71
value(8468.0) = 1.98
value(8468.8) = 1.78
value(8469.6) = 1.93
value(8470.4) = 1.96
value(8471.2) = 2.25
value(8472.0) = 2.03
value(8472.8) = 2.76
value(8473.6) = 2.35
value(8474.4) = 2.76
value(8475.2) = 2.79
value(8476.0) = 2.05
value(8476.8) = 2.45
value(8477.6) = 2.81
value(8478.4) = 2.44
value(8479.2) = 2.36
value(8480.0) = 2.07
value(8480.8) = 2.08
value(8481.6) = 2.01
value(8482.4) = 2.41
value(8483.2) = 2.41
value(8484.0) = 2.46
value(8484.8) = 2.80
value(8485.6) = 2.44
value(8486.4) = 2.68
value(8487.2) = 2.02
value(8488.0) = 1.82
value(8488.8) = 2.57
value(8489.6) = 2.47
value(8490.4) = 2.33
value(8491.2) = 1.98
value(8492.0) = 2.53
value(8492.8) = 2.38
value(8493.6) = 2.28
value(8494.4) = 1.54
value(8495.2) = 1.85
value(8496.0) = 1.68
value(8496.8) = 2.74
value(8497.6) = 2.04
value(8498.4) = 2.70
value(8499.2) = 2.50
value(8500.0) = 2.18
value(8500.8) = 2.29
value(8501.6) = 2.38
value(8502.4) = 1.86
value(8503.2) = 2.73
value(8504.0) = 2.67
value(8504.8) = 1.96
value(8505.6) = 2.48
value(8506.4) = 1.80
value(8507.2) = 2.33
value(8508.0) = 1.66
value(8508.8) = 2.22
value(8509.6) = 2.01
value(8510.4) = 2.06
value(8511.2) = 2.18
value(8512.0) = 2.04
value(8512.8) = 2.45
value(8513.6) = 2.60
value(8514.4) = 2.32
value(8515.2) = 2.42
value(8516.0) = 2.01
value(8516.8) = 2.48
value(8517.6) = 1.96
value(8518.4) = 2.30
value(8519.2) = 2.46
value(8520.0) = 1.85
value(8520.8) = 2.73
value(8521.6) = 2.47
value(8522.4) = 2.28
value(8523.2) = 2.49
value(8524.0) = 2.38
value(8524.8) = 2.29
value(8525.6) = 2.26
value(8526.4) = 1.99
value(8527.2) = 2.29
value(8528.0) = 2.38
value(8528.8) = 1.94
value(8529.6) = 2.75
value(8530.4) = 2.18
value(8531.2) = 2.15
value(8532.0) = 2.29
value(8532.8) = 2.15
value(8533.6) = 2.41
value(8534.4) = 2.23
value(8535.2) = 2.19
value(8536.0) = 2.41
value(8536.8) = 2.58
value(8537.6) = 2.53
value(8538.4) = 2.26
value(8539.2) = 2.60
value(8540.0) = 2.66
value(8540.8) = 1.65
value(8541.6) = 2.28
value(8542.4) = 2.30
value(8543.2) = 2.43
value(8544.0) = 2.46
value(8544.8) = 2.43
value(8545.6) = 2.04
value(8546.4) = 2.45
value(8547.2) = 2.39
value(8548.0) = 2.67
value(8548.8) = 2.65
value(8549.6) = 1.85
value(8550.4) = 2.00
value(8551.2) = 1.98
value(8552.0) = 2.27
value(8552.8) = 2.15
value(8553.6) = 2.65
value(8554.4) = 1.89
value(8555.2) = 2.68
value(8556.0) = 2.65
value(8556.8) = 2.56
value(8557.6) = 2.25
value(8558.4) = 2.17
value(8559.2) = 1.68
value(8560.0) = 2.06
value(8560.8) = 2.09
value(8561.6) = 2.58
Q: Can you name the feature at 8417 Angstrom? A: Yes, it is [N II]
